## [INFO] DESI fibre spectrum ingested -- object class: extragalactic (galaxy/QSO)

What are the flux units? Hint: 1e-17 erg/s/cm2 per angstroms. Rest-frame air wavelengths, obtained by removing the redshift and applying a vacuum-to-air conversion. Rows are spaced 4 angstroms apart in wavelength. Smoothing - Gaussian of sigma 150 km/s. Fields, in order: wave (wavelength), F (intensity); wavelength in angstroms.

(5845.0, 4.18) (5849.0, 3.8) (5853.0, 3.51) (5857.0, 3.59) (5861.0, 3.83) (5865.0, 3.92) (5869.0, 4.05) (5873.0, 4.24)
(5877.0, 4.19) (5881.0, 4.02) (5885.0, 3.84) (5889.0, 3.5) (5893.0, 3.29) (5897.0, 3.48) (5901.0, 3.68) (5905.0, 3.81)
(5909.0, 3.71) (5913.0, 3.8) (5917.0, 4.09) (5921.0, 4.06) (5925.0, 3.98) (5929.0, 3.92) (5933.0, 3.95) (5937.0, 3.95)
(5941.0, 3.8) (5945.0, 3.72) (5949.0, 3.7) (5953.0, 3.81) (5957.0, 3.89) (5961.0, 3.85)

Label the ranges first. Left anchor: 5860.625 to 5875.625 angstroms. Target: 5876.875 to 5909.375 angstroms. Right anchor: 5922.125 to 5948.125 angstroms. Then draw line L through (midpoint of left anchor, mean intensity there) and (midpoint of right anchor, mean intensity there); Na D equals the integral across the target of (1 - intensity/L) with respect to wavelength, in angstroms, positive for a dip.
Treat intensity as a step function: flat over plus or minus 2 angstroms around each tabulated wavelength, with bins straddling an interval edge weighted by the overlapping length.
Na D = 2.3 angstroms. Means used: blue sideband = 4.04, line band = 3.7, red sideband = 3.88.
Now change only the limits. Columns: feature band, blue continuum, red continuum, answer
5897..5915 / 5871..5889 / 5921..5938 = 1.20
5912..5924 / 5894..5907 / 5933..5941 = -0.74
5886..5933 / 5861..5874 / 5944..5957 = 1.49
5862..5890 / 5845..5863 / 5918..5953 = -1.48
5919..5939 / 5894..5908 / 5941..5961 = -1.35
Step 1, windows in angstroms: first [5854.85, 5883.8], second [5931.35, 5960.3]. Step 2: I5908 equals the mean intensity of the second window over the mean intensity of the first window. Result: 1.0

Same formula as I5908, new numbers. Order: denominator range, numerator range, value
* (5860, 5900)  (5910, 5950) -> 1.02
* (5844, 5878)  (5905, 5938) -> 1.00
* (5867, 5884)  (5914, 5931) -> 0.97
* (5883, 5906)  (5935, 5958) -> 1.06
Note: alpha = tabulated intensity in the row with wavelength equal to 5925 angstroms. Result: 3.98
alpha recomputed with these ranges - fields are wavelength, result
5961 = 3.85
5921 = 4.06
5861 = 3.83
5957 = 3.89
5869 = 4.05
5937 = 3.95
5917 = 4.09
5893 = 3.29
